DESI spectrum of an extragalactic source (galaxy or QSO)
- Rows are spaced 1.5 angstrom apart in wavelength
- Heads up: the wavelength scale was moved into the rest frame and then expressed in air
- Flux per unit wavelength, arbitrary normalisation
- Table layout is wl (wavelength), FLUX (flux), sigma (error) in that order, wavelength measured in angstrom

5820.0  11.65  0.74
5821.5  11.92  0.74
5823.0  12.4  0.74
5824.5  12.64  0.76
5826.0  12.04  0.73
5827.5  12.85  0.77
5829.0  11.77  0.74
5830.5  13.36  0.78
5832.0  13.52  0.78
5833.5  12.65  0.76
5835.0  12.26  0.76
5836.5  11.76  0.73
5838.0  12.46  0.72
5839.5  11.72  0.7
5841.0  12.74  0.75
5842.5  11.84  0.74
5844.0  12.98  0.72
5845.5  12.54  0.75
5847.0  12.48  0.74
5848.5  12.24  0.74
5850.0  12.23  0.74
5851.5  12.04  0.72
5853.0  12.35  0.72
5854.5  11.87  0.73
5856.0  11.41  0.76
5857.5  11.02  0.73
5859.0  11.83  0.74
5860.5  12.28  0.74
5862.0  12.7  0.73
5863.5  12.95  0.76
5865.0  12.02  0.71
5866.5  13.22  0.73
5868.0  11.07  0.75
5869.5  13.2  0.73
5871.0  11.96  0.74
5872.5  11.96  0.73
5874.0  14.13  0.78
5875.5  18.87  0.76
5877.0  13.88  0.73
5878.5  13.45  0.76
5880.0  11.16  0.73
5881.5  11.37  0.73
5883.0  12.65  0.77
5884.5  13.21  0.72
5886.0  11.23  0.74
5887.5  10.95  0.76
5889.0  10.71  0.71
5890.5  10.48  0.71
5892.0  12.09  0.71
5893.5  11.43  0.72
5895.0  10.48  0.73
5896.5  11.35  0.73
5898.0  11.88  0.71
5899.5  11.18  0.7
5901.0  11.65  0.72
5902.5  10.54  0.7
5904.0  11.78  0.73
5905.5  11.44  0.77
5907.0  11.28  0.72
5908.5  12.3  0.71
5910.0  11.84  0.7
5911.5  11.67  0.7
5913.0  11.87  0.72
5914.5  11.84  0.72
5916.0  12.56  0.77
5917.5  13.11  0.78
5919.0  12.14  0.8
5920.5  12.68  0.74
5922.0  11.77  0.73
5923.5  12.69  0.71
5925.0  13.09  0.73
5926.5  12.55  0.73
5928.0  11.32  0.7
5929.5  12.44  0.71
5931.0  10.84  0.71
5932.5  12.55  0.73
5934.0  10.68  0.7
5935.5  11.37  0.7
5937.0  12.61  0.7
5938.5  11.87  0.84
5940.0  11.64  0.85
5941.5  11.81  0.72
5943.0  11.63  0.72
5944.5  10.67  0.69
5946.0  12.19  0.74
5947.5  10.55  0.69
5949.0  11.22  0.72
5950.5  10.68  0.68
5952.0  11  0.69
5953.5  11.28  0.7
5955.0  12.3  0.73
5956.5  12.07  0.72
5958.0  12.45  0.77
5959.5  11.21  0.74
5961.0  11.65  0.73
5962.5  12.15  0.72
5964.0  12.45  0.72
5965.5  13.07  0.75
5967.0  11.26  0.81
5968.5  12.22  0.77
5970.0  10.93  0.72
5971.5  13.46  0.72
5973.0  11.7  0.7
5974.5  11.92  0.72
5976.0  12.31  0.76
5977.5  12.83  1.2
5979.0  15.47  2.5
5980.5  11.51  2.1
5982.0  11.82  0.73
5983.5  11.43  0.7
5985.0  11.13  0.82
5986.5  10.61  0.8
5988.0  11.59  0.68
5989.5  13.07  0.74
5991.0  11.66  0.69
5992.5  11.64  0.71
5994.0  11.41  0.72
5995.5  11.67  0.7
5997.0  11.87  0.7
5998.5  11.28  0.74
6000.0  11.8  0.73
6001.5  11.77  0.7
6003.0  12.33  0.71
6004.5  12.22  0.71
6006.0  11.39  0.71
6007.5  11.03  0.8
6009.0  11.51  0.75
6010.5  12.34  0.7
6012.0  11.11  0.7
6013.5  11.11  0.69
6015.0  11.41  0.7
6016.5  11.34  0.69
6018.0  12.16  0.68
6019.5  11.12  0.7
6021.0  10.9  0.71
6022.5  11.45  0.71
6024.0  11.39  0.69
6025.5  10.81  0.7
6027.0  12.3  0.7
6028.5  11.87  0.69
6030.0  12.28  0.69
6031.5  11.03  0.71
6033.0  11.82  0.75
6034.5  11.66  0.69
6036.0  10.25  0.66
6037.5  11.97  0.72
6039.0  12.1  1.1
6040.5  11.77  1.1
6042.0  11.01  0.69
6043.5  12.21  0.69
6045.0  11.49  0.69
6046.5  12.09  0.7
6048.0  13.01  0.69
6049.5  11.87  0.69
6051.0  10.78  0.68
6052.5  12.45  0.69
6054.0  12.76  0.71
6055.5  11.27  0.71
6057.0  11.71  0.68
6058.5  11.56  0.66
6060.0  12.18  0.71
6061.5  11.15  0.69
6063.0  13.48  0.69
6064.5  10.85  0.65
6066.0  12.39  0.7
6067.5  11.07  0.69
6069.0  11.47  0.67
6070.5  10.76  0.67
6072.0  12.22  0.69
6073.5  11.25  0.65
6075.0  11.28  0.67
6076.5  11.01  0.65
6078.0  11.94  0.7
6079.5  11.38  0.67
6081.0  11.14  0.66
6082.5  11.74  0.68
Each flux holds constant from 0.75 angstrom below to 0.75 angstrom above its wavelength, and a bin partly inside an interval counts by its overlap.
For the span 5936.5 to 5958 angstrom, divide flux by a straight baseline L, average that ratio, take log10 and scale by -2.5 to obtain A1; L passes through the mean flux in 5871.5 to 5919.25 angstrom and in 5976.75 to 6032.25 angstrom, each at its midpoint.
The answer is 0.032 mag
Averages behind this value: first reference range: 12.1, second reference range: 11.7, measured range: 11.6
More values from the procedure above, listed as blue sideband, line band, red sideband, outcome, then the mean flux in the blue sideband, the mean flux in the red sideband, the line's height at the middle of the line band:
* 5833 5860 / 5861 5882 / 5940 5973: -0.08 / 12.1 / 11.7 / 12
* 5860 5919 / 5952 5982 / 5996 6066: -0.03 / 12.1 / 11.7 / 11.9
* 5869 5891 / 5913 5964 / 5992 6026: 0.03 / 12.6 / 11.5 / 12.1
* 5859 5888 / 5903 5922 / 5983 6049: 0.04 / 12.7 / 11.6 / 12.4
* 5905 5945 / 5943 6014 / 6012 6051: 0.00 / 11.9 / 11.6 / 11.8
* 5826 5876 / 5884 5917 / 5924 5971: 0.05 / 12.5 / 11.7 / 12.1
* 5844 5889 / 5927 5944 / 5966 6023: 0.04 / 12.5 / 11.8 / 12.1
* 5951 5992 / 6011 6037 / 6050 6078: 0.04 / 12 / 11.7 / 11.8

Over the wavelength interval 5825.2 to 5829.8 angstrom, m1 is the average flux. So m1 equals 12.2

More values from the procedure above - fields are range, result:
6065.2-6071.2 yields 11.4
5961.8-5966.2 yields 12.6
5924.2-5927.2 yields 12.8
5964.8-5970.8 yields 11.9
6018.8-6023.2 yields 11.2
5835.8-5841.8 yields 12.2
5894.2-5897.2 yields 10.9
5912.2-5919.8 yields 12.3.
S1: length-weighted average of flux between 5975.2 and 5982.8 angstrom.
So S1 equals 12.8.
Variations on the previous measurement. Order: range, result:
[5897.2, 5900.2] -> 11.5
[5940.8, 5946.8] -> 11.6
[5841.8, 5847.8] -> 12.5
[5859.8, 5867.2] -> 12.6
